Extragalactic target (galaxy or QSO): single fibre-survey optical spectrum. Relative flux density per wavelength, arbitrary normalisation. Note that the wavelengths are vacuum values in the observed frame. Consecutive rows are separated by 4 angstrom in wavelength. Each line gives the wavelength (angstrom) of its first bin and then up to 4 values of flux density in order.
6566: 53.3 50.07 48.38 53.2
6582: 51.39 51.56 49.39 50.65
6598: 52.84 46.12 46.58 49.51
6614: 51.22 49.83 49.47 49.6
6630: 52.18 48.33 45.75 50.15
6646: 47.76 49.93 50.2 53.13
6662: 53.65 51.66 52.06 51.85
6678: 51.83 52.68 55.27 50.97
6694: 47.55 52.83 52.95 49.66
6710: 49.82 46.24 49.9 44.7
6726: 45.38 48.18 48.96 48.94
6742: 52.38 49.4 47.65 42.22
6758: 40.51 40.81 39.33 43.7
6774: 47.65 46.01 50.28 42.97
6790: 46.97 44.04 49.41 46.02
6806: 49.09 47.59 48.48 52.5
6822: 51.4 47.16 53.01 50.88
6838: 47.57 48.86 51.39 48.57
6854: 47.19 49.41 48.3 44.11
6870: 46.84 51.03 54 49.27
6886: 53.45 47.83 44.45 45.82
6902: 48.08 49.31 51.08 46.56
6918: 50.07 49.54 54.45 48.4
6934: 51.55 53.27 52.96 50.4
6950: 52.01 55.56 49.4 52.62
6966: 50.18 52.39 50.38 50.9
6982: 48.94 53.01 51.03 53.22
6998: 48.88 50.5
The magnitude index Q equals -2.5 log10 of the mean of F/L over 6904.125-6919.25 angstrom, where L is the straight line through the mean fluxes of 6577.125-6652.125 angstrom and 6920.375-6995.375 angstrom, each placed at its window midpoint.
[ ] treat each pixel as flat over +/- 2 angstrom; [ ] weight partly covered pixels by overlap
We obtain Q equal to 0.046 mag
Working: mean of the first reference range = 49.7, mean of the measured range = 49.2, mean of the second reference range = 51.6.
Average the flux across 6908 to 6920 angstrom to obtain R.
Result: 49.2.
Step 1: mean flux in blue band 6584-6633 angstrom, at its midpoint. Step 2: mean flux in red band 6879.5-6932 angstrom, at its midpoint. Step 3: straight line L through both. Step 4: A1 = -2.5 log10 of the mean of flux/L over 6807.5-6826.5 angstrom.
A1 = -0.01 mag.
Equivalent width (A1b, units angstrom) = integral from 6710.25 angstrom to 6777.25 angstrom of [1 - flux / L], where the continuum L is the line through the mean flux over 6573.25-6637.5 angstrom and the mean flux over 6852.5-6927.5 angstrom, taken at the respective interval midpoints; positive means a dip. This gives 4.6 angstrom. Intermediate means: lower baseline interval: 49.9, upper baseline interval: 49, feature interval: 46.1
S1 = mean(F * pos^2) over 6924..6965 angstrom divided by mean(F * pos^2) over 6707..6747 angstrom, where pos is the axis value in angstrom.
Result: 1.15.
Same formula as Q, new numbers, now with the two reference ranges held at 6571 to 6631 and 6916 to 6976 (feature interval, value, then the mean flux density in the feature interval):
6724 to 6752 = 0.043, 48.7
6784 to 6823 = 0.070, 47.8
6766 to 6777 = 0.143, 44.6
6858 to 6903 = 0.060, 48.5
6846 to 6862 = 0.052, 48.8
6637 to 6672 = -0.006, 50.6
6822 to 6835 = 0.012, 50.5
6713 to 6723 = 0.074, 47.2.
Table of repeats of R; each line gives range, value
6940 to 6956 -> 52.7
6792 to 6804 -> 46.5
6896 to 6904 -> 47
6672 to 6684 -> 52.1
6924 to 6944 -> 52.1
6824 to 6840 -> 49.7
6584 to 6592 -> 50.5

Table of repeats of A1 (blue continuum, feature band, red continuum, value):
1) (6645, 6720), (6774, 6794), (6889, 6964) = 0.096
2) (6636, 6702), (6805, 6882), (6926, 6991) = 0.044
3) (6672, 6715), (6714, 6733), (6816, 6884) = 0.084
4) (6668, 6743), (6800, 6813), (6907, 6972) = 0.065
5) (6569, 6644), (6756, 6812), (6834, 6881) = 0.089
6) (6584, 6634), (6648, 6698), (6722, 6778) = -0.083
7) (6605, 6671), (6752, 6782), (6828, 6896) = 0.145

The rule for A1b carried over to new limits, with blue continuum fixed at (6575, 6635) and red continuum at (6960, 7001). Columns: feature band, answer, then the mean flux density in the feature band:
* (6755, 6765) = 2.0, 40.7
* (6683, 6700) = -0.5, 51.7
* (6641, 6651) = 0.2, 49.1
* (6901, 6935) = 0.7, 49.9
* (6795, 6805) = 0.6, 47.5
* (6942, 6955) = -0.4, 52.5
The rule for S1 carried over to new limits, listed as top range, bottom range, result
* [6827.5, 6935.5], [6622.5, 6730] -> 1.04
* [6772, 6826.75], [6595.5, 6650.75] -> 1.02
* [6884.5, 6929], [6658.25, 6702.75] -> 1.01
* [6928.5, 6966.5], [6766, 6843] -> 1.13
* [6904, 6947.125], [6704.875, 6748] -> 1.11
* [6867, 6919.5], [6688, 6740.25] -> 1.05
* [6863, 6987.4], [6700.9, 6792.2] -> 1.13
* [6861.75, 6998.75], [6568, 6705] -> 1.08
